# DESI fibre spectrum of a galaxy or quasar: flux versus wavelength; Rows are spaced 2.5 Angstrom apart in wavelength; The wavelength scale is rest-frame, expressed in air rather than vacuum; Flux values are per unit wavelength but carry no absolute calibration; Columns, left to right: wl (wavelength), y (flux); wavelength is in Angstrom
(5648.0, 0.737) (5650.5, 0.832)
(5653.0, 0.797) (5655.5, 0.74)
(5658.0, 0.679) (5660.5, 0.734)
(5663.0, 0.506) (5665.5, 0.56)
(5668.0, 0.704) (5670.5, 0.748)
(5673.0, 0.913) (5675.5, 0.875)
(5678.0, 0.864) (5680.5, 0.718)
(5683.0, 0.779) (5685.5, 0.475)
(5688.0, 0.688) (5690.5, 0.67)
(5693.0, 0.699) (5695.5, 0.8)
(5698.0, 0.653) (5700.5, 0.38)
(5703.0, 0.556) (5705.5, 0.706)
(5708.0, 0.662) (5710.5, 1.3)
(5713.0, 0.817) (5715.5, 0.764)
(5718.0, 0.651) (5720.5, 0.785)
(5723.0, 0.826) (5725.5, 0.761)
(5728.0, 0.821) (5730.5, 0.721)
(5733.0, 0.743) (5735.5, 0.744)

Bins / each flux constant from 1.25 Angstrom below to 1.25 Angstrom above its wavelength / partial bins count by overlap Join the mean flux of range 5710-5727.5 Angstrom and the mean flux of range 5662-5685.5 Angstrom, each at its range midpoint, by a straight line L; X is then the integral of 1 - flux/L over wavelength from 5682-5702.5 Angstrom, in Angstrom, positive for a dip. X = 3.4 Angstrom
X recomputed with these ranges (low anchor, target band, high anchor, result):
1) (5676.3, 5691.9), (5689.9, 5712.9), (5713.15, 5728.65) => 0.5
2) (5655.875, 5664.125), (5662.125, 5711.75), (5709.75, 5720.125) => 2.3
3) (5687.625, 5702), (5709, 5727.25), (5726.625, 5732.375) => -2.9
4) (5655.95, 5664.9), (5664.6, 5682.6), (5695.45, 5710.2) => -3.5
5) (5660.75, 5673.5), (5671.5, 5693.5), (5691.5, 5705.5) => -3.1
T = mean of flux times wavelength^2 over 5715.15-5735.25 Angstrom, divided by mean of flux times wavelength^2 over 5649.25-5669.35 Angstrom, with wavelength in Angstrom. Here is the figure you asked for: 1.1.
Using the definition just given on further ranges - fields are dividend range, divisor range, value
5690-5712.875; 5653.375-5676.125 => 1.02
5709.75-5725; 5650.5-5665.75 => 1.24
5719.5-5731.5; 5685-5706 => 1.26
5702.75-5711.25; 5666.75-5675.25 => 1.02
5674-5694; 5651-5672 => 1.05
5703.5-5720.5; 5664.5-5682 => 1.05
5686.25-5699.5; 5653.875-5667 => 1.07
